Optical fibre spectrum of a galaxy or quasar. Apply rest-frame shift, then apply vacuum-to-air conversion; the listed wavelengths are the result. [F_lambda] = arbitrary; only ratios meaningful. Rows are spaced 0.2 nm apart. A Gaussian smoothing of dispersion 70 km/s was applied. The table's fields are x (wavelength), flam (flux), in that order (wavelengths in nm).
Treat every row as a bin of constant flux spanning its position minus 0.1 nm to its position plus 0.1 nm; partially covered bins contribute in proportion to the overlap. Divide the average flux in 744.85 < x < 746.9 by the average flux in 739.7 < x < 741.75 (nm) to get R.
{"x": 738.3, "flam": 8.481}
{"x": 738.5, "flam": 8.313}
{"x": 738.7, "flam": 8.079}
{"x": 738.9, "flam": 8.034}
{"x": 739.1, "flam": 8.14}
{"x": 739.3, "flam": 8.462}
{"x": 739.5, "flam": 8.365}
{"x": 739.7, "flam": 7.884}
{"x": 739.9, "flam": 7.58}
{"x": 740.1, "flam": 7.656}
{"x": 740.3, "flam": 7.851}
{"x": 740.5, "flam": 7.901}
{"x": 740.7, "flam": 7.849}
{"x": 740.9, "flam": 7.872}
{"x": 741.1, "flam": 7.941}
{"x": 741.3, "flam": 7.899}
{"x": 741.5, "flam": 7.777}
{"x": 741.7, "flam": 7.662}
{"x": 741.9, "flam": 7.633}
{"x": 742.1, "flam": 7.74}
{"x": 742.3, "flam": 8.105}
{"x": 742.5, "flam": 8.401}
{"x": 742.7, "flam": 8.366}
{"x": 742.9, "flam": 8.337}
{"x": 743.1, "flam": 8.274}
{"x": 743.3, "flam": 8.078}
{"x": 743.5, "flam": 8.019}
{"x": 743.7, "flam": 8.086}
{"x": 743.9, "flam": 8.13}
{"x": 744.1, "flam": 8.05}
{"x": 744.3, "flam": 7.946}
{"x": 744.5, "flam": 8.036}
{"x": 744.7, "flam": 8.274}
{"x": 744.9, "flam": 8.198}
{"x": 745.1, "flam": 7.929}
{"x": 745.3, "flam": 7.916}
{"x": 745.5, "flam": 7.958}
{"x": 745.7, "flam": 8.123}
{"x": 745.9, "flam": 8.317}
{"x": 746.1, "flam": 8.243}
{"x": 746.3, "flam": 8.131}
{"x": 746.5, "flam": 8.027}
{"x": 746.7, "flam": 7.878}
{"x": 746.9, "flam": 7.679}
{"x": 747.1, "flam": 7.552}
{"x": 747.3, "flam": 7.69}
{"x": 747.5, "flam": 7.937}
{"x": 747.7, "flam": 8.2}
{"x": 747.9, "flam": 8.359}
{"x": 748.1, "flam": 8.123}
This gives 1.03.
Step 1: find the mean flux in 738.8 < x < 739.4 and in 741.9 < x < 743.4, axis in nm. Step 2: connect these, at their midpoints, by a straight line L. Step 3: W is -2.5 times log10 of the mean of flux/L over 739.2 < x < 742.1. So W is 0.042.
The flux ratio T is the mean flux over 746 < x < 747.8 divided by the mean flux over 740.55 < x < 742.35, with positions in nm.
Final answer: 1.0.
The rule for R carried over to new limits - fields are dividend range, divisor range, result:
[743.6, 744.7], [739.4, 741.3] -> 1.02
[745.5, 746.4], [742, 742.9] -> 1.00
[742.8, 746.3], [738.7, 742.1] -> 1.03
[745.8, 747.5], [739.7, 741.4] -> 1.01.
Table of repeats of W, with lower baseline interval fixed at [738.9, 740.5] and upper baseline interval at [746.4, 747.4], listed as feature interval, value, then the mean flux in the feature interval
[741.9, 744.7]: -0.03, 8.11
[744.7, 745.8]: -0.03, 8.05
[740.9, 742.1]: 0.02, 7.79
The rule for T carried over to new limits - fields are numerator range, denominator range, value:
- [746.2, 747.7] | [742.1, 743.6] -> 0.96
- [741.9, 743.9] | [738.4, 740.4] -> 1.01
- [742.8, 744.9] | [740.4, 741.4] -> 1.03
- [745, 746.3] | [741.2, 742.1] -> 1.04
